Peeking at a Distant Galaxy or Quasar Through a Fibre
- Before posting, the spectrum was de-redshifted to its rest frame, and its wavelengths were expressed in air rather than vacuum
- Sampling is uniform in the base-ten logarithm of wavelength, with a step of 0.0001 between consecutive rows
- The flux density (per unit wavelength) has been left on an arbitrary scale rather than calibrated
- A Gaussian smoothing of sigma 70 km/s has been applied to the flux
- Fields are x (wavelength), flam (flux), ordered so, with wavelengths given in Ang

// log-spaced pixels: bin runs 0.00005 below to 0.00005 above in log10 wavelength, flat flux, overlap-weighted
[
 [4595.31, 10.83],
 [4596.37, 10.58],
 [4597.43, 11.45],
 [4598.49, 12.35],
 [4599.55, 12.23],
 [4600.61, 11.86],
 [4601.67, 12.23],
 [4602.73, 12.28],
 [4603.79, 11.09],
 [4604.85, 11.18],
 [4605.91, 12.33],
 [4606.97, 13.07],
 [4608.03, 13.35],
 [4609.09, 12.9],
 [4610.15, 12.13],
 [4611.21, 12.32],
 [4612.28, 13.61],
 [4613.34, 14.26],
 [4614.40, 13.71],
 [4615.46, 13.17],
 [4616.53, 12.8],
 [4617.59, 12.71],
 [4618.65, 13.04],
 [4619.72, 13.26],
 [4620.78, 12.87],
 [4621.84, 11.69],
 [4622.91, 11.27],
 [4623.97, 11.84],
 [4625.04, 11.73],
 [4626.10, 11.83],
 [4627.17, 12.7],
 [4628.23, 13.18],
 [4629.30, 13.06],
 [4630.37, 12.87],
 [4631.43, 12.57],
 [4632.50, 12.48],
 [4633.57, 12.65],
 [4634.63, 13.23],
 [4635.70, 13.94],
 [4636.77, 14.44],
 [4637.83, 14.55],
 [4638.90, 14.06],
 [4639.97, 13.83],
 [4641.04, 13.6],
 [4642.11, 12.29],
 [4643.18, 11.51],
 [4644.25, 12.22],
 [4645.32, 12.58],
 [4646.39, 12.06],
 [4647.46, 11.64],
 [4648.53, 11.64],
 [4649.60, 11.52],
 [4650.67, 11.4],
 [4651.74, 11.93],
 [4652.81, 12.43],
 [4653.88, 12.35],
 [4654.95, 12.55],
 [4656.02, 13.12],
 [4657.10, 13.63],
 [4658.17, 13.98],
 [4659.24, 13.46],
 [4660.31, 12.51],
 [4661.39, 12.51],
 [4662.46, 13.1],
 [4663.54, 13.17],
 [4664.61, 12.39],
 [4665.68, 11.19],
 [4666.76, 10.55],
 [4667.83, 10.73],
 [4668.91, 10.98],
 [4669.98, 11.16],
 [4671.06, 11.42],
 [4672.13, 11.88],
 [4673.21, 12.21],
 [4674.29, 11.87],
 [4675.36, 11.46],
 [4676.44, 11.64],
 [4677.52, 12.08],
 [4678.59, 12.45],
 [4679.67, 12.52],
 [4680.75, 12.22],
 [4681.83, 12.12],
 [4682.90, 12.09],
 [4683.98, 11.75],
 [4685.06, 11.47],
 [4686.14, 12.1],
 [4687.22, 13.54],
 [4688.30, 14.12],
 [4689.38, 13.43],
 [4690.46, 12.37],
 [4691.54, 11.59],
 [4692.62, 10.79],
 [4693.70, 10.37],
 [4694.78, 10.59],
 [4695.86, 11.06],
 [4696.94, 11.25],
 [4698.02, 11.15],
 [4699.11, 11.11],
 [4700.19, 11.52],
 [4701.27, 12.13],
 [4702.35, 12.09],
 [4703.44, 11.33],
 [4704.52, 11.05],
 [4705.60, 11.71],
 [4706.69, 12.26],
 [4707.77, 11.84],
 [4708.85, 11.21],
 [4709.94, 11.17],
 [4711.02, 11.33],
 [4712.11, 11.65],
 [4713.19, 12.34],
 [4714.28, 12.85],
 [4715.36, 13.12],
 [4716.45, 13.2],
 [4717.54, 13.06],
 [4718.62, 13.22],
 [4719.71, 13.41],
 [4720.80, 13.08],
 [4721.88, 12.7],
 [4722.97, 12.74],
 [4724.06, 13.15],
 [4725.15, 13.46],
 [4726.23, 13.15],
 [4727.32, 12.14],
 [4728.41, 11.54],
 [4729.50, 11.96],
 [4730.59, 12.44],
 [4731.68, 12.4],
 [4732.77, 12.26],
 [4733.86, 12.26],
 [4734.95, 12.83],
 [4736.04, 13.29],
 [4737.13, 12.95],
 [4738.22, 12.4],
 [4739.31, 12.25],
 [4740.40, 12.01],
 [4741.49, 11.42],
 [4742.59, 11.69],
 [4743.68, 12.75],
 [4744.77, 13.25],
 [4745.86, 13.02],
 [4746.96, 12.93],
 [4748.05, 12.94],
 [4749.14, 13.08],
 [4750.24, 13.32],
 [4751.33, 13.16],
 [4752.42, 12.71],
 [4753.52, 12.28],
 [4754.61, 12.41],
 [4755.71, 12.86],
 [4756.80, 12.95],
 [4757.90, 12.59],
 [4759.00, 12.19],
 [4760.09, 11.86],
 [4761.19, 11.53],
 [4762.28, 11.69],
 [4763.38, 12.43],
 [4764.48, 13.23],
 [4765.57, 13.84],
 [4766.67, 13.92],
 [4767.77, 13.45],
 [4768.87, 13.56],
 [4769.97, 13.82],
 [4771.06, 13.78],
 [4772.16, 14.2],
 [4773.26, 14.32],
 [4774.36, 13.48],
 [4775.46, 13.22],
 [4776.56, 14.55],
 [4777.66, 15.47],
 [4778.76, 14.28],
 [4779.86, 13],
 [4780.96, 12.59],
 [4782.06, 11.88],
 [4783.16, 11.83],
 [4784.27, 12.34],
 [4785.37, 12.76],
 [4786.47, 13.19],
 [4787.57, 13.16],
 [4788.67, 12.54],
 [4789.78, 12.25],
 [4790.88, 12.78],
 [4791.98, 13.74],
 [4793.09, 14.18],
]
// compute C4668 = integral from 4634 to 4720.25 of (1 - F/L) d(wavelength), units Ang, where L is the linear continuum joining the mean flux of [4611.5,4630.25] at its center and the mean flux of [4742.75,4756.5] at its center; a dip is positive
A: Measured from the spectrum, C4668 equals 3.9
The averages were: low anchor 12.7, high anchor 12.9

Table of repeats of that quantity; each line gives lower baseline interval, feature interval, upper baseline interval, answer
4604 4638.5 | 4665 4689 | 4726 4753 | 1.5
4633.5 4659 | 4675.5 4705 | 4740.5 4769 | 2.1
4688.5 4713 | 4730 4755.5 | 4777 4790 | -0.7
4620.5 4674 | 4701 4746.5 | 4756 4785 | 1.7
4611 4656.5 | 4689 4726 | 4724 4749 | 1.6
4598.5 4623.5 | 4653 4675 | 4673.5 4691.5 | 0.3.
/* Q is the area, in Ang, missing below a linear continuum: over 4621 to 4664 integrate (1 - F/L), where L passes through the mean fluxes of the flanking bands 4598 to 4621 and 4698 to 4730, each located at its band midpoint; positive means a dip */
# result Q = -0.50 Ang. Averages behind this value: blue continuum 12.7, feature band 12.7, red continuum 12.2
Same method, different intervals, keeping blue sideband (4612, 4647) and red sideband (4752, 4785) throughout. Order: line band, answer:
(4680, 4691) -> 0.38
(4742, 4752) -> 0.11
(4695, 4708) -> 1.47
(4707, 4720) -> 0.66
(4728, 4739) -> 0.50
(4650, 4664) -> 0.17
